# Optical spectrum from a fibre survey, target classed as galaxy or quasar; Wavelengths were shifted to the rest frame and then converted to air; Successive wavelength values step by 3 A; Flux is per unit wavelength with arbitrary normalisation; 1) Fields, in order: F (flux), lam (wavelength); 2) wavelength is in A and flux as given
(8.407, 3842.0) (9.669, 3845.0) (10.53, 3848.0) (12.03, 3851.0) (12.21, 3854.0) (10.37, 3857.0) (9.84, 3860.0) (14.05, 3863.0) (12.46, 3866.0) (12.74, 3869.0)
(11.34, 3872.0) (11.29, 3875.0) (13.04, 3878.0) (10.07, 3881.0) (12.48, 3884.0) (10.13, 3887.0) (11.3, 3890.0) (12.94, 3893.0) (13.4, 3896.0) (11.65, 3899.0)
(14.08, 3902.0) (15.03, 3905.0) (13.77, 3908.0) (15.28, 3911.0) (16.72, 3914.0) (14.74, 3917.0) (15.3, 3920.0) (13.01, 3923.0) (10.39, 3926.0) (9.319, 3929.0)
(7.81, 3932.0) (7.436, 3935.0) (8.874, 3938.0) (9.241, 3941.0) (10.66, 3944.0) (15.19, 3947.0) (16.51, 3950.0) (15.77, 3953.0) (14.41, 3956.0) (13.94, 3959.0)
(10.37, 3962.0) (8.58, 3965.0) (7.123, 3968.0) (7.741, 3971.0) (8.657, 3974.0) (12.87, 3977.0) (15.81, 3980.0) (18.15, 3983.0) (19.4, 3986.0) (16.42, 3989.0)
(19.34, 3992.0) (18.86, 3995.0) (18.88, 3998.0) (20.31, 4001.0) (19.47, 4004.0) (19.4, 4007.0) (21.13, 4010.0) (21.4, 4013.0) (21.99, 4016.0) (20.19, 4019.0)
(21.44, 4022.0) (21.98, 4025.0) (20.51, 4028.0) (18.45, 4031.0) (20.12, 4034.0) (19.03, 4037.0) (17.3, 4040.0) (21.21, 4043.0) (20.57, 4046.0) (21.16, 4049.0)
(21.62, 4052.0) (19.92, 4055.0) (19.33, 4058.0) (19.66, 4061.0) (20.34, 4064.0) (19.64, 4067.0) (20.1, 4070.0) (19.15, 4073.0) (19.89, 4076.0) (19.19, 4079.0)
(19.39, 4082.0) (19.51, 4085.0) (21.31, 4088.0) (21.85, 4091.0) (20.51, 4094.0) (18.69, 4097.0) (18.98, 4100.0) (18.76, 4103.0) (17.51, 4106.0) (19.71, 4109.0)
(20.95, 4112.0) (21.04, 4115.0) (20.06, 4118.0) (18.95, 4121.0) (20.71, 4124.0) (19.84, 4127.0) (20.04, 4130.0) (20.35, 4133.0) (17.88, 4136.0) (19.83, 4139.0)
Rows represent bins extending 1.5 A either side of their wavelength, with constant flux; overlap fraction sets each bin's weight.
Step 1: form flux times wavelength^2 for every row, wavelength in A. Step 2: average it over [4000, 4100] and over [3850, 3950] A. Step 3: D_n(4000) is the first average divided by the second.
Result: 1.79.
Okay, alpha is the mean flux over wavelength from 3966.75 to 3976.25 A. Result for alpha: 8.26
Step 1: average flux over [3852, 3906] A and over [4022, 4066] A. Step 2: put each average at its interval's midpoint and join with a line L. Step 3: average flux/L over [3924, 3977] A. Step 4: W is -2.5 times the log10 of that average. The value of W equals 0.40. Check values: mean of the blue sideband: 12.1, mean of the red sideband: 20.1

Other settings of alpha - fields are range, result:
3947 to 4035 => 16.8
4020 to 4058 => 20.2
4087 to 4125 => 19.9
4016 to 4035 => 20.6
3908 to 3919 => 15.3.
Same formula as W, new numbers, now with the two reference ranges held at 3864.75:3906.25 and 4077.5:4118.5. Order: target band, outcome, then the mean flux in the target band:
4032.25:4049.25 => -0.116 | 19.8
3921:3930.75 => 0.232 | 11.1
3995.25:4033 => -0.207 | 20.4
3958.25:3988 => 0.248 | 12.3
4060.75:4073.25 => -0.064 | 19.9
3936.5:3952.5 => 0.169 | 12.3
